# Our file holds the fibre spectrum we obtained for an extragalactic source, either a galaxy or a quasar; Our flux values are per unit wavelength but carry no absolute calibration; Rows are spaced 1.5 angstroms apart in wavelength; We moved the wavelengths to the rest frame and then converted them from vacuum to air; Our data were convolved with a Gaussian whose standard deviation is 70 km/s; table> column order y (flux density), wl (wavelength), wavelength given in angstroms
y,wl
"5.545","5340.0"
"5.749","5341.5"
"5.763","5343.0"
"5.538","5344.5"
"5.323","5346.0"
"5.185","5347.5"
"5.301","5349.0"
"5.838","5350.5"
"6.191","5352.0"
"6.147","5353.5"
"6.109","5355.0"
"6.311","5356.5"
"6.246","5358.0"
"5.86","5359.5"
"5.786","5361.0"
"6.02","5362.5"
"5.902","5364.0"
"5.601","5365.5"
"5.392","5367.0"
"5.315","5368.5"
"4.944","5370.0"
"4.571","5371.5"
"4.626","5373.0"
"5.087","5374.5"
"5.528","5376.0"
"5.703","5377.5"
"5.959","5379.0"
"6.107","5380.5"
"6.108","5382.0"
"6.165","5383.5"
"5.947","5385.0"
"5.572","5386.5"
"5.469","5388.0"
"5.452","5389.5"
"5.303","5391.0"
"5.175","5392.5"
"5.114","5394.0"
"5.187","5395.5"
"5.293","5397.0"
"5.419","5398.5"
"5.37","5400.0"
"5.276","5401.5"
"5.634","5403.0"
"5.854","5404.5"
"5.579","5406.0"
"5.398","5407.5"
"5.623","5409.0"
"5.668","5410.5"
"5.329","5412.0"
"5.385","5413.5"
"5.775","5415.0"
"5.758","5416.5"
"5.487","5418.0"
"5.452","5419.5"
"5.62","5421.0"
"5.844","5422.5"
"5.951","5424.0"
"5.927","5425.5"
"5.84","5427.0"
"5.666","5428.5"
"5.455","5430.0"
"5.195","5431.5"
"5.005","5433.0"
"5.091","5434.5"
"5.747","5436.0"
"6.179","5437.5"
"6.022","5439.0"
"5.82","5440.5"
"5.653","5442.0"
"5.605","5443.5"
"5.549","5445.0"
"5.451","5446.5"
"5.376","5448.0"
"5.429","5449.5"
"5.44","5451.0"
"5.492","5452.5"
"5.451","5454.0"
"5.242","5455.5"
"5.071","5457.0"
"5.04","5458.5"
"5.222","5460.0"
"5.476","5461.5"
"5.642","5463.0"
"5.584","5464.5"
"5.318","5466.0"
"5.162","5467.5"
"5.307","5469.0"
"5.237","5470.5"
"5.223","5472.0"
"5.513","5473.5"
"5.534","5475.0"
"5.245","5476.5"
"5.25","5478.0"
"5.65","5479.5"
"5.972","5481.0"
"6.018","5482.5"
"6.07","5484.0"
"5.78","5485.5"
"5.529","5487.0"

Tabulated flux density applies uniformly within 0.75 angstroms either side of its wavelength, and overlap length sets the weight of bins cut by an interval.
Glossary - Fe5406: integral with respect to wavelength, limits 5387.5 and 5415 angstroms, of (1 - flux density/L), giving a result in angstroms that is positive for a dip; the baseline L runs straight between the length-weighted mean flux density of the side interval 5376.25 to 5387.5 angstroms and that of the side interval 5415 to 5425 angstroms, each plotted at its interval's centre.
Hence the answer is 1.77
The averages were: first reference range 5.91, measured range 5.43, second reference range 5.7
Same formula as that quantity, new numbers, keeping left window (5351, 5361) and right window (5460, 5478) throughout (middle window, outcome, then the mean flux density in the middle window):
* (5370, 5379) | 1.2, 5.16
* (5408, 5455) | 0.2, 5.59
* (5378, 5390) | 0.2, 5.85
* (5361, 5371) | 0.9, 5.52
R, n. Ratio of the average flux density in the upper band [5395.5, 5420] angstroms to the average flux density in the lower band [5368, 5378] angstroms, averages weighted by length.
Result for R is 1.1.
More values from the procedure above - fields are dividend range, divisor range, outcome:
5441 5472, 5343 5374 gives 0.96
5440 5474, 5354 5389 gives 0.95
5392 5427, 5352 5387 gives 0.97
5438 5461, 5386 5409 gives 1.01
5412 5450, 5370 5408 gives 1.03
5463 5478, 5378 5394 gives 0.94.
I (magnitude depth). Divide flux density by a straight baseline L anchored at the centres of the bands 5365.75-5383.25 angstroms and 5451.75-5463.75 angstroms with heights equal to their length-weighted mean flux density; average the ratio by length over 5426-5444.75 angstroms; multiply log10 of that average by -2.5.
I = -0.050 mag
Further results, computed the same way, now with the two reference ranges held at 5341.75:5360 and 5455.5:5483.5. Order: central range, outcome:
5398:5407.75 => 0.025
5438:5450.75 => -0.023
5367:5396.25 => 0.053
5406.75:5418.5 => 0.010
